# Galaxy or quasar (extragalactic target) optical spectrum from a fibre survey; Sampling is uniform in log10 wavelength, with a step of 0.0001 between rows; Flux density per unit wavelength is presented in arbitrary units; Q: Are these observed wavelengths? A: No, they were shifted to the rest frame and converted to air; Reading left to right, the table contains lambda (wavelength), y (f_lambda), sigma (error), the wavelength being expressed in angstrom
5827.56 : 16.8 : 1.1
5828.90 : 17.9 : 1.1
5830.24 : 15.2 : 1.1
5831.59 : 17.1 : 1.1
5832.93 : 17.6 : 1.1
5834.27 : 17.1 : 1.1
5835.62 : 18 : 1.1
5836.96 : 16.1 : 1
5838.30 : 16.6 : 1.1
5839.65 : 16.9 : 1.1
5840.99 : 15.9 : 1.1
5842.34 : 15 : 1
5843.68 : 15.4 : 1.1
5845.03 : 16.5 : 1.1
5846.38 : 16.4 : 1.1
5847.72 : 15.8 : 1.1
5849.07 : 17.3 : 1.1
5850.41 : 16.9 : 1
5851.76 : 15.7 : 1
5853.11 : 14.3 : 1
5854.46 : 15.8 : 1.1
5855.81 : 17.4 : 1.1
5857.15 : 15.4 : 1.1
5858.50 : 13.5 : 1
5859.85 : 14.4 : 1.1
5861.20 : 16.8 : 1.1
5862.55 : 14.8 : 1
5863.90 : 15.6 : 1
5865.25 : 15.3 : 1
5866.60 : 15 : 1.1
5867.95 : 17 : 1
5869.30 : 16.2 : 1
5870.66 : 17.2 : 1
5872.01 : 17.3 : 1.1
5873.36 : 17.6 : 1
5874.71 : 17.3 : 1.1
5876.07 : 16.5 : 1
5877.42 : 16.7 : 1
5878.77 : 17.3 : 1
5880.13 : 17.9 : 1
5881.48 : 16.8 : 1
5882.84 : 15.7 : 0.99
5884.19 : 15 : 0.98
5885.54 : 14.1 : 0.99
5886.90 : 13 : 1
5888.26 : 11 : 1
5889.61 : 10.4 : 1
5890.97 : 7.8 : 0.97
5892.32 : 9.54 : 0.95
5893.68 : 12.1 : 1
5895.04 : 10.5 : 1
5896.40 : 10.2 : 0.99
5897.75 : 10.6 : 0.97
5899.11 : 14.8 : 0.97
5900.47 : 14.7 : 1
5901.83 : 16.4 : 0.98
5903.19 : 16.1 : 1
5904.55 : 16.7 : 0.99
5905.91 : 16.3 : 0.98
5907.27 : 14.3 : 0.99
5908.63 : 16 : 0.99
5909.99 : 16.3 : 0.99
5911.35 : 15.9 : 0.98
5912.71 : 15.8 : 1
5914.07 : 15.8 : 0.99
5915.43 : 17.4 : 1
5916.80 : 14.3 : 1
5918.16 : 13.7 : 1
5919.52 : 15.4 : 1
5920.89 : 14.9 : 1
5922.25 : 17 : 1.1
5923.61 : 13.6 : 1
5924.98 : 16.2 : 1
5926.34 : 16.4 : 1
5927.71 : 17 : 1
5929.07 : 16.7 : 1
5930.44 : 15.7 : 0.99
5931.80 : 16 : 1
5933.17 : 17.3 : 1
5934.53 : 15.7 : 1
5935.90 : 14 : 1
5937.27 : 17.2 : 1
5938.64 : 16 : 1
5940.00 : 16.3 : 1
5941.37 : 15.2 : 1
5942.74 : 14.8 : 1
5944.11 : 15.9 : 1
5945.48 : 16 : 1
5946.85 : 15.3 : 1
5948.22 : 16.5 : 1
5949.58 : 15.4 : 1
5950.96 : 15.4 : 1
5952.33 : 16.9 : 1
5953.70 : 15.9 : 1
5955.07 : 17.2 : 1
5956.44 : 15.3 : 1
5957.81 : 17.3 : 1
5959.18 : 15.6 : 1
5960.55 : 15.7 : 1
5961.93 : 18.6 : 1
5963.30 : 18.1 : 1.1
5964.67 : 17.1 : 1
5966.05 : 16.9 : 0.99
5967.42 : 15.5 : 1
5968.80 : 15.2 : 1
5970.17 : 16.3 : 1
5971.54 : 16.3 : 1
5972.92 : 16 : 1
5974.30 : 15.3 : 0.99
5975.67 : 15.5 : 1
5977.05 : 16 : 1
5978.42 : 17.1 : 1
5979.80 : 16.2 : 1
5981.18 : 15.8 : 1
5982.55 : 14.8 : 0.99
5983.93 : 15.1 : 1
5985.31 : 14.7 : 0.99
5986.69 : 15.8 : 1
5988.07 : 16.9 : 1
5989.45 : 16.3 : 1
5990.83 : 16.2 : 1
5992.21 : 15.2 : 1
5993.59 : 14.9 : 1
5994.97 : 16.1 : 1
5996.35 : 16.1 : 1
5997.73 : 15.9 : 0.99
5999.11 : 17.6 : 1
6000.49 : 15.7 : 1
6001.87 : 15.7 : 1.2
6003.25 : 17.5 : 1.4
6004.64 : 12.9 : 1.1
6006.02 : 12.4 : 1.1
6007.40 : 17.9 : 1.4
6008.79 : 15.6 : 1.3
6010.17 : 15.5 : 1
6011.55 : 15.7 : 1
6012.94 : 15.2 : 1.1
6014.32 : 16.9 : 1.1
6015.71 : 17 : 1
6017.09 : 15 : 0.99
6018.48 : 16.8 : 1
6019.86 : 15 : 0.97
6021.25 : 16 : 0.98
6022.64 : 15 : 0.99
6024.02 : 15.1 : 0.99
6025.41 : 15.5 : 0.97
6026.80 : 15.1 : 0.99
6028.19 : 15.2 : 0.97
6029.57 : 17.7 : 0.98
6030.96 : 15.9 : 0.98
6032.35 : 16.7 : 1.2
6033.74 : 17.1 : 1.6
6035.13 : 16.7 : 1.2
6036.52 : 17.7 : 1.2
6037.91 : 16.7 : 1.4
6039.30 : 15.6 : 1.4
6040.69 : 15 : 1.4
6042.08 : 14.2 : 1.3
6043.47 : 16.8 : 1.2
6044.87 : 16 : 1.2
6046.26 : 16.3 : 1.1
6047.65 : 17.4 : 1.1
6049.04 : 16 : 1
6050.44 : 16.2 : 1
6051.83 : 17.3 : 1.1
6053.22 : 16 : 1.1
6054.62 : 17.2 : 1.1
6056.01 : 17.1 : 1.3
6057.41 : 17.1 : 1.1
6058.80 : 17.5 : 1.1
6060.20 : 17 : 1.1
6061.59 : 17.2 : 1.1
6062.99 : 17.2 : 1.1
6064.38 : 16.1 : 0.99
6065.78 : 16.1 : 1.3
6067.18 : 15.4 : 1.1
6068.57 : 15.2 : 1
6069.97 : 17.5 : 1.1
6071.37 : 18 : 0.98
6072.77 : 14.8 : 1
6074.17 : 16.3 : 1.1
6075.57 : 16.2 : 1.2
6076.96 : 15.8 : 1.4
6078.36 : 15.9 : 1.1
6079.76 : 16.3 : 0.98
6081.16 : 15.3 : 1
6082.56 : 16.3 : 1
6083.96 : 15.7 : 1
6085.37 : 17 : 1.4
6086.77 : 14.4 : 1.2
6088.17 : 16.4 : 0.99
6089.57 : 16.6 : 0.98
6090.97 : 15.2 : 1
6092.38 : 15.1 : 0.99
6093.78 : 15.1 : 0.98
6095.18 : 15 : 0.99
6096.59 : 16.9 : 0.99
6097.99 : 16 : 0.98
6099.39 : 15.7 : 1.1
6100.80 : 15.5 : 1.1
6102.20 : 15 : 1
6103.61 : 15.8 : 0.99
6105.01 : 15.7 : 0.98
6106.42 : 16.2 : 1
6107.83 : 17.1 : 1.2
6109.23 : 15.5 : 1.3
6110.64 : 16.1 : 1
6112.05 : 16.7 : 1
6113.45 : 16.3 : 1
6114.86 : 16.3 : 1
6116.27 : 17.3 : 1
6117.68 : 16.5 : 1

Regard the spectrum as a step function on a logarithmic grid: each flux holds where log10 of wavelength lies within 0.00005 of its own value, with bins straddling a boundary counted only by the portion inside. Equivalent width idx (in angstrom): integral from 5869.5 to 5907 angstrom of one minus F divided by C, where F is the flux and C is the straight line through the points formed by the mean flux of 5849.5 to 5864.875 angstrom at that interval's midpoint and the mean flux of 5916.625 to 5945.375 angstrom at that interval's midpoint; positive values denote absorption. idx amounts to 2.8 angstrom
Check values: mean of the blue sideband 15.5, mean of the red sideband 15.7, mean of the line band 14.4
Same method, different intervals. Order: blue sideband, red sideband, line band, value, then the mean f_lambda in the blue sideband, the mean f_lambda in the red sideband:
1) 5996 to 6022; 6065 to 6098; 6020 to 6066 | -1.38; 15.8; 15.9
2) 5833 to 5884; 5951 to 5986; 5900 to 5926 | 0.92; 16.3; 16.2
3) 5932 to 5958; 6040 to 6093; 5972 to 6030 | 1.20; 16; 16.2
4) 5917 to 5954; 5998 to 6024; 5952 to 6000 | -1.20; 15.8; 15.7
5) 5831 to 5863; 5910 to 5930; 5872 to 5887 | -0.37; 16.1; 15.7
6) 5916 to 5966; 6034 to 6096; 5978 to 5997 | 0.36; 16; 16.2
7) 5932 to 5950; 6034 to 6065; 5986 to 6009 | 0.57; 15.8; 16.6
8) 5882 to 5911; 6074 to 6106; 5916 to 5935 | -2.63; 13.5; 15.8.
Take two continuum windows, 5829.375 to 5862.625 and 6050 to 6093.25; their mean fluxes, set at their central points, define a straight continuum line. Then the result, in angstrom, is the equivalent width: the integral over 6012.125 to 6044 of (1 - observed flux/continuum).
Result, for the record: 0.53 angstrom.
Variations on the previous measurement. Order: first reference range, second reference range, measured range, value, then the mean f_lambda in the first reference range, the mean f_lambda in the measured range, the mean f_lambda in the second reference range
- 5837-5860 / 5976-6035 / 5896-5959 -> 0.9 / 15.9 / 15.6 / 15.8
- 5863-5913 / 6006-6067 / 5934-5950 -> -0.4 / 14.8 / 15.7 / 16.2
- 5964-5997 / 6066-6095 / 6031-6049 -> -0.5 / 15.9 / 16.3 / 15.9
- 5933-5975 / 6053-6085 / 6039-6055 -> 0.2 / 16.1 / 16.2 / 16.4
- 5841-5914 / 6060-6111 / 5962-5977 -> -0.8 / 15.1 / 16.3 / 16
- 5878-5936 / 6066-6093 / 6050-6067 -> -1.1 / 14.7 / 16.8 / 16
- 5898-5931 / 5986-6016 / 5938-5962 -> -0.4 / 15.7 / 16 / 15.8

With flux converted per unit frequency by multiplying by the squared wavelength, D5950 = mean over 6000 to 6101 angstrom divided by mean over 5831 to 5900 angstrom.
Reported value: 1.13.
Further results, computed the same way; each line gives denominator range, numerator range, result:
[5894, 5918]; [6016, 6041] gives 1.13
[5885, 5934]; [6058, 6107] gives 1.18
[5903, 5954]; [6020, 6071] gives 1.07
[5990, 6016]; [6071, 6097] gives 1.03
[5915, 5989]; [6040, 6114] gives 1.05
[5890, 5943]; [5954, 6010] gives 1.10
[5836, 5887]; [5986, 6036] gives 1.04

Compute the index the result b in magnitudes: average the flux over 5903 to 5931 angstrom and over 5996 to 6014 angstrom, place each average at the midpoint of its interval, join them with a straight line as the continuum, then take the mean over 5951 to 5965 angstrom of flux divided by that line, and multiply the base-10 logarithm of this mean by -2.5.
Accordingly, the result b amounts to -0.06 mag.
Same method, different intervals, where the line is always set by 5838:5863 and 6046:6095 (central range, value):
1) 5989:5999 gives 0.01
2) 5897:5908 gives 0.07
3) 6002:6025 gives 0.04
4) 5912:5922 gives 0.04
